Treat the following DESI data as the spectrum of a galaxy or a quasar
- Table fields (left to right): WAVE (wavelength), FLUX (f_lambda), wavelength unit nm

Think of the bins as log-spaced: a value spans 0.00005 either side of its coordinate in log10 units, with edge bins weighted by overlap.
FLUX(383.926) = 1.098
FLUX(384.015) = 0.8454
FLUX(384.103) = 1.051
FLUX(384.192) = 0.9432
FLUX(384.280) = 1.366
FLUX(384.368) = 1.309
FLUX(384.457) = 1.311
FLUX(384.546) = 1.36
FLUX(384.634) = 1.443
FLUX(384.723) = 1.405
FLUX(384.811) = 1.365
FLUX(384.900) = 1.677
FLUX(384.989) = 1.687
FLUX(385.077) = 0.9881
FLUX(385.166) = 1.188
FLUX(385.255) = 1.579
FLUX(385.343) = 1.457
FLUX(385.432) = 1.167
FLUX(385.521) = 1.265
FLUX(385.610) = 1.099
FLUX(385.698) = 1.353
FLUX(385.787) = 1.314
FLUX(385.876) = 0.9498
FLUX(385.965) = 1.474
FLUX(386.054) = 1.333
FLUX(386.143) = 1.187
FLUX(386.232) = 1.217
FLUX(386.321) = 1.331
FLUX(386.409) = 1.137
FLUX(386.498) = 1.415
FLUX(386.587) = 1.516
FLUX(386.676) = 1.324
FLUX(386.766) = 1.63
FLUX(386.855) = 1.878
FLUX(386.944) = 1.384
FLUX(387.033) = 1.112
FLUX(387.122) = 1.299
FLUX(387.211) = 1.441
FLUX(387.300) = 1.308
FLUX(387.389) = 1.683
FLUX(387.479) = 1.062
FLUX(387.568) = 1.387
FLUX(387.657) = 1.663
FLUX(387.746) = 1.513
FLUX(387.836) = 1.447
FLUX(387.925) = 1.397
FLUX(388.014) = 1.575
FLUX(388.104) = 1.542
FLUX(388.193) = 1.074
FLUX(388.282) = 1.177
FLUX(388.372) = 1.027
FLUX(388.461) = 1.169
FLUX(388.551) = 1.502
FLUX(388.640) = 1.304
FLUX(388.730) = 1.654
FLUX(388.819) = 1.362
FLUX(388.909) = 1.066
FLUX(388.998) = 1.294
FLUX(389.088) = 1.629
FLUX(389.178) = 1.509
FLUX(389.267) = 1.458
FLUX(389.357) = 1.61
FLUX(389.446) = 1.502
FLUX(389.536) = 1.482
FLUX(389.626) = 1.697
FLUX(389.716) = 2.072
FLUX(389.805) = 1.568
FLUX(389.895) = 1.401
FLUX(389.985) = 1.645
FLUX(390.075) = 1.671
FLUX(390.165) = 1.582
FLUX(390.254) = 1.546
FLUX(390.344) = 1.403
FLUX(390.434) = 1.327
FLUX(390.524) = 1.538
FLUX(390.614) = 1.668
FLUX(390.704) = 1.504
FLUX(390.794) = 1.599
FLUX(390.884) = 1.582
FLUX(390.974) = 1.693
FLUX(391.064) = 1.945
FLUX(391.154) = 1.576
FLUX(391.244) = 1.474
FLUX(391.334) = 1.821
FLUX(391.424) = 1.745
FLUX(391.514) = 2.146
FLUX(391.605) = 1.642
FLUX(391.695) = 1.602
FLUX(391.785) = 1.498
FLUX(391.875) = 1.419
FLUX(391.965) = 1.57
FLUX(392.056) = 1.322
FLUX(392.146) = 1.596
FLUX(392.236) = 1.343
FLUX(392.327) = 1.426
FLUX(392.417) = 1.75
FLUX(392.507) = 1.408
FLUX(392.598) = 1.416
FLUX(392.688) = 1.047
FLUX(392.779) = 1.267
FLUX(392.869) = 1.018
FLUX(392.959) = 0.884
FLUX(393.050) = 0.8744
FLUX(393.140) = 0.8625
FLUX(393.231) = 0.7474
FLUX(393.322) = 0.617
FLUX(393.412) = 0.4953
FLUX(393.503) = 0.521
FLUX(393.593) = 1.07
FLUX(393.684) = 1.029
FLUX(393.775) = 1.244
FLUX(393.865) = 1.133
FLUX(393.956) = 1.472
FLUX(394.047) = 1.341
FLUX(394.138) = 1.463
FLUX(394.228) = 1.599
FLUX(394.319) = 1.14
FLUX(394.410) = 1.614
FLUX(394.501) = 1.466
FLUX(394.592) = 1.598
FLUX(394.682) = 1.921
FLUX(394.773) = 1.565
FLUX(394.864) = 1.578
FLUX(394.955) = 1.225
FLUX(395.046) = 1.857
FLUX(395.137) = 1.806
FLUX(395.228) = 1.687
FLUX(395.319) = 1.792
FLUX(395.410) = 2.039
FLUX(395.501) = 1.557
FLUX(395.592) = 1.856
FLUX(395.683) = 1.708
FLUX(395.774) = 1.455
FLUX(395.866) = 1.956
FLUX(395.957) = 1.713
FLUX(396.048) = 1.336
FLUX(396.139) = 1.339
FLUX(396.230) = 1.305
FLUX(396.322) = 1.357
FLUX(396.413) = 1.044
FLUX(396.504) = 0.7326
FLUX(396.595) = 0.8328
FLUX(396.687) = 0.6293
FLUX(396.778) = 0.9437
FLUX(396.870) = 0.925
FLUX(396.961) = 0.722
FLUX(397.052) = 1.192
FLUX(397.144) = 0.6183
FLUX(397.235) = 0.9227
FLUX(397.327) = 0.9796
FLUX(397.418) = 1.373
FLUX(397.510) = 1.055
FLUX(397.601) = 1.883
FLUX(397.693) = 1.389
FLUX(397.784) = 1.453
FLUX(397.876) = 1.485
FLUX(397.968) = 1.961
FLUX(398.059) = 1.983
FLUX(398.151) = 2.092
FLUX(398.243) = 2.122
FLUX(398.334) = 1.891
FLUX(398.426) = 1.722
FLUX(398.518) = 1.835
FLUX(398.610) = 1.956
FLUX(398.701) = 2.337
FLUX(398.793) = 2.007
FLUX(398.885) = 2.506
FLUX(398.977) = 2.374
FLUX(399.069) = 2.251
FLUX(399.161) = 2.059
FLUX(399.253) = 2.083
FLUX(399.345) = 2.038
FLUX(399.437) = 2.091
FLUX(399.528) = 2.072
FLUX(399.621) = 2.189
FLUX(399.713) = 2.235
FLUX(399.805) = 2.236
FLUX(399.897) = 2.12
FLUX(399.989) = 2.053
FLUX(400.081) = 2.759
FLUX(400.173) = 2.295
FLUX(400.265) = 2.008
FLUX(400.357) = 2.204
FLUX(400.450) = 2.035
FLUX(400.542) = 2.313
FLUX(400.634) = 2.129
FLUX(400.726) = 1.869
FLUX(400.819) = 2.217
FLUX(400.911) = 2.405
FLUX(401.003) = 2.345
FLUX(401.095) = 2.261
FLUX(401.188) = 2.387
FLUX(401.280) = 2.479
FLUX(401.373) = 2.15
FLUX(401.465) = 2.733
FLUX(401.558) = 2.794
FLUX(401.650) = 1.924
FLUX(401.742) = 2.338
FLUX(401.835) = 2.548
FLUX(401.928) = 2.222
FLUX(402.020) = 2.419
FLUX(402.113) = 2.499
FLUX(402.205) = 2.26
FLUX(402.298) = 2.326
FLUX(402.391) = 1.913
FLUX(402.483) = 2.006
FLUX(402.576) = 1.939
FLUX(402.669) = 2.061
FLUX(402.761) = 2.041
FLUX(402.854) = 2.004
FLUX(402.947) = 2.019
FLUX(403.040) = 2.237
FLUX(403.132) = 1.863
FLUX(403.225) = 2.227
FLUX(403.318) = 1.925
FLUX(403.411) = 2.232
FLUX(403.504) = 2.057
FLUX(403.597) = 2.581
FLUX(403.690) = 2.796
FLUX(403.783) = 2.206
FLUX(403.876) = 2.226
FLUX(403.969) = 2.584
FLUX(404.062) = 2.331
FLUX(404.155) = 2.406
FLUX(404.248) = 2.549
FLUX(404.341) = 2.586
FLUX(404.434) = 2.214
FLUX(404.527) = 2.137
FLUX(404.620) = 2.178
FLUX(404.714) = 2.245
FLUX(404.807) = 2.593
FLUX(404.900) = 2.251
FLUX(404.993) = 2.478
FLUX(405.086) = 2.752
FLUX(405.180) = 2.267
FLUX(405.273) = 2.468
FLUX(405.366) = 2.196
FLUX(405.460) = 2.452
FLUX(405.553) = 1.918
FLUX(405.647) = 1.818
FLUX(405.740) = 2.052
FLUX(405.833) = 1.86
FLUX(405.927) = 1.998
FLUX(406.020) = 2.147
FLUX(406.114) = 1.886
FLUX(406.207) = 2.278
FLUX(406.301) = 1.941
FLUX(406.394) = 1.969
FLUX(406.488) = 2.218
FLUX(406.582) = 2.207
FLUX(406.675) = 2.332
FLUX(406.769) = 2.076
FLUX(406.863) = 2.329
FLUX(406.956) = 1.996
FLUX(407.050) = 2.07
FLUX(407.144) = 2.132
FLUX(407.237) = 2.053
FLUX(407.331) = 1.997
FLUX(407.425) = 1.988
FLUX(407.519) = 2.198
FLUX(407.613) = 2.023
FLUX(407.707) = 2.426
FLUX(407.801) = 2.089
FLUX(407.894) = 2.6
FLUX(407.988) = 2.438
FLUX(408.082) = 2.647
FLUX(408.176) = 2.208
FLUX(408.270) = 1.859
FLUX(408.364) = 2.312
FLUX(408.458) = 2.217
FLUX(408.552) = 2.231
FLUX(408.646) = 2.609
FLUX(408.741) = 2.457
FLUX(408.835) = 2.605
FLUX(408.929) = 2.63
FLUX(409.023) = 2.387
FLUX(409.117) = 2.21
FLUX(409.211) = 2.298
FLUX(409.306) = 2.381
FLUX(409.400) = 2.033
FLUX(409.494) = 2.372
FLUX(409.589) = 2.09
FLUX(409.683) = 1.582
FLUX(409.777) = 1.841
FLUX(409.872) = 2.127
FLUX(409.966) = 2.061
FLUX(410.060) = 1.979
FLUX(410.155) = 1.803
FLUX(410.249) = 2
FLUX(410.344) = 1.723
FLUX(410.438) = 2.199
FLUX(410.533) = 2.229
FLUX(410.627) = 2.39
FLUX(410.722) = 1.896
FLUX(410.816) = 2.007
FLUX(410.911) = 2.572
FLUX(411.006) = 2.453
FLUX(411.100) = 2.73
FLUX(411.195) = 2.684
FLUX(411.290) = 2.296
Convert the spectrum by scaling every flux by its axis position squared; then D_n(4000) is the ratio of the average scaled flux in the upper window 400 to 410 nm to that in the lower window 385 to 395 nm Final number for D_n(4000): 1.7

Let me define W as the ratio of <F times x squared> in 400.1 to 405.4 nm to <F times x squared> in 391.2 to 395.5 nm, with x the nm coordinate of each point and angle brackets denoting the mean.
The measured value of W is 1.7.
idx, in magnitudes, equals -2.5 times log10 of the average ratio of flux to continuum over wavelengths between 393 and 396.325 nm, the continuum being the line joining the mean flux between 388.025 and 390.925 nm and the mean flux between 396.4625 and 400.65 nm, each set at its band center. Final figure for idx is 0.18 mag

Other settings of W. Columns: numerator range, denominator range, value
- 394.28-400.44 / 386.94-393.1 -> 1.20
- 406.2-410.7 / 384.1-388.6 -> 1.81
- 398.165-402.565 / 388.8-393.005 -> 1.53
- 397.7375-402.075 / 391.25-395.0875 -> 1.67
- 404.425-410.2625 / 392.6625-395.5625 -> 1.80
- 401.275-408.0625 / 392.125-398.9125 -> 1.67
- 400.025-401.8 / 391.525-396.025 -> 1.70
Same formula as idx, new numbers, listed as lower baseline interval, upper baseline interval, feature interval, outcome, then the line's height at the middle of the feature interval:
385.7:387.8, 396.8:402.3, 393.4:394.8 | 0.307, 1.73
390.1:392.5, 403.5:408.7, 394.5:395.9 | 0.041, 1.76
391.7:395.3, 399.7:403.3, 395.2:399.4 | 0.115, 1.75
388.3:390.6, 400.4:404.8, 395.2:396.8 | 0.304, 1.87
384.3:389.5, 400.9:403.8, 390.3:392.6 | 0.034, 1.63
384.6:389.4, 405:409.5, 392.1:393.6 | 0.435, 1.62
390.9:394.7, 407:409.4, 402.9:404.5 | -0.145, 2.01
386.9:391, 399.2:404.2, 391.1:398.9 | 0.267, 1.83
